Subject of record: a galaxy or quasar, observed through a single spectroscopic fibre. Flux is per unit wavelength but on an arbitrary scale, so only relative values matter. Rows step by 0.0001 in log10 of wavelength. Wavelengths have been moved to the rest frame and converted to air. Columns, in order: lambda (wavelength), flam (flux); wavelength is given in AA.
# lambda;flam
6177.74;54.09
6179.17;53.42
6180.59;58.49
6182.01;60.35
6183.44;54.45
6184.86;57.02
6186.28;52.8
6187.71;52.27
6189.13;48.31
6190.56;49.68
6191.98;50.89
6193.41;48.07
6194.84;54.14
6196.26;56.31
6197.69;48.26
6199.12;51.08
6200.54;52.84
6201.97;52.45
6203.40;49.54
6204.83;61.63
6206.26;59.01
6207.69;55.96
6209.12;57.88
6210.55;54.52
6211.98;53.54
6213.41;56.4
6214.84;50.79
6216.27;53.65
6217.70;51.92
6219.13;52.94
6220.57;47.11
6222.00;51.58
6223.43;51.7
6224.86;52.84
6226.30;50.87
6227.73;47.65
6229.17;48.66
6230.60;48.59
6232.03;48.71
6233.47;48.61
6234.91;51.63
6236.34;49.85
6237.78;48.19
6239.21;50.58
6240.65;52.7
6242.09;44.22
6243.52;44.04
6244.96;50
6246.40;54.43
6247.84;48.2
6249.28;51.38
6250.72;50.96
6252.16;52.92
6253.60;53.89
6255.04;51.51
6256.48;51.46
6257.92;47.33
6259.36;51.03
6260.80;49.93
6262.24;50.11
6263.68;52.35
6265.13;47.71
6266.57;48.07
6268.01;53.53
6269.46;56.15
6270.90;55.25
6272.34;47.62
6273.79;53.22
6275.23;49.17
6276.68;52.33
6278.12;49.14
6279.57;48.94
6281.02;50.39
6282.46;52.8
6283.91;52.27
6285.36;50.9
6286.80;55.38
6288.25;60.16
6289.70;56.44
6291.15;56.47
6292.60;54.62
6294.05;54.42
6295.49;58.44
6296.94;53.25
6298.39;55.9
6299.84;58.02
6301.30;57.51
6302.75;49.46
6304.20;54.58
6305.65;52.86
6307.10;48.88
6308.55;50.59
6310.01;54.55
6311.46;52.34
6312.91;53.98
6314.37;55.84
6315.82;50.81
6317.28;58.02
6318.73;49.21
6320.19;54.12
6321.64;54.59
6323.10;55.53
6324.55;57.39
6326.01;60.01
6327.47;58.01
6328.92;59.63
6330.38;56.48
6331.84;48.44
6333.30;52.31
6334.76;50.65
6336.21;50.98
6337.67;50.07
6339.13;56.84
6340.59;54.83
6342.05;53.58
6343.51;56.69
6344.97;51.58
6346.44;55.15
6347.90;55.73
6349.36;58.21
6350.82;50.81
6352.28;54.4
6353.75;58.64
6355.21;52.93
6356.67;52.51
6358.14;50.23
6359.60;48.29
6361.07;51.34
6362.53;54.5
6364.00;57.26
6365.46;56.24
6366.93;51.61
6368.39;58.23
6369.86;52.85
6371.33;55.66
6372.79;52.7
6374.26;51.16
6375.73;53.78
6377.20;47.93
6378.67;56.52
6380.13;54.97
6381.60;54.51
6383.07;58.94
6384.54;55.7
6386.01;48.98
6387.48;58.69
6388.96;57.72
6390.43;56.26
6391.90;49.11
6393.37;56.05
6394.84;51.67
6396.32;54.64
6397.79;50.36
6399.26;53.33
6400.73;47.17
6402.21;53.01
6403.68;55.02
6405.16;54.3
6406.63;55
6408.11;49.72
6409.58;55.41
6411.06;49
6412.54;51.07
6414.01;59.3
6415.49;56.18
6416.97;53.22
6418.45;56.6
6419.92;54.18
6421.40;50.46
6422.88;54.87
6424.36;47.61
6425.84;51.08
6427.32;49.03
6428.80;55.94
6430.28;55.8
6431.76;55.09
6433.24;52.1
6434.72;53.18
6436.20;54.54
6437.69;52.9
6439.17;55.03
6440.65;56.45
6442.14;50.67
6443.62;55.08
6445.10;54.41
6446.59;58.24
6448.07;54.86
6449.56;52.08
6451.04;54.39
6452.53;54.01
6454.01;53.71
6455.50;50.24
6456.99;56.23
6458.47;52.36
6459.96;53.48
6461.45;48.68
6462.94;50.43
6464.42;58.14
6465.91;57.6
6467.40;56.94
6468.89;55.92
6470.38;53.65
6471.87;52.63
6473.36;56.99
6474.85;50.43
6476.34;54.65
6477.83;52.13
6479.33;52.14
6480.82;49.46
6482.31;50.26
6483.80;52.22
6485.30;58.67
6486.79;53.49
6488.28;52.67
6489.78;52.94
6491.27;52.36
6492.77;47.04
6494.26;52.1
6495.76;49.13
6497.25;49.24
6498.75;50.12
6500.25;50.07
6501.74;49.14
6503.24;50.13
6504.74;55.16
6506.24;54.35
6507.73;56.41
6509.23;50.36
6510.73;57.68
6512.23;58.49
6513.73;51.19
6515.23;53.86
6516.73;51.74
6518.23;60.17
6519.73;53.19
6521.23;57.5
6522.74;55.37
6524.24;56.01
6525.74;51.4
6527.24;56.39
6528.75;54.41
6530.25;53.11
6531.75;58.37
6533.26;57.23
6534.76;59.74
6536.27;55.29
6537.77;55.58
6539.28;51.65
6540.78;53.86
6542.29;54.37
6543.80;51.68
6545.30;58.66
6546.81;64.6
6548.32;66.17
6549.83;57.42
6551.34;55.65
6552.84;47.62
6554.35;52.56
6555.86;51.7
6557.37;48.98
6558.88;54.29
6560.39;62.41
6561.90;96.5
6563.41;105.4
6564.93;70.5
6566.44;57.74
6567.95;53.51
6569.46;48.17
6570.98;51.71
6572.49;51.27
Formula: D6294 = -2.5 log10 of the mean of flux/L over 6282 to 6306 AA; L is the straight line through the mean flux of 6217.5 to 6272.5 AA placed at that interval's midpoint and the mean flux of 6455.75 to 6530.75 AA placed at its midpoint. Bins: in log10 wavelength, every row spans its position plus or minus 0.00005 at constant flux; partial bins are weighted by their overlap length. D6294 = -0.08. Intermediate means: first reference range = 50.4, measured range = 55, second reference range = 53.3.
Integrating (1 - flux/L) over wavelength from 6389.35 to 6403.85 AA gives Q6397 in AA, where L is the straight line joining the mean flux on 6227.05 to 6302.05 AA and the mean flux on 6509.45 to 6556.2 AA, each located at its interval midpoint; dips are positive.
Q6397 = 0.24 AA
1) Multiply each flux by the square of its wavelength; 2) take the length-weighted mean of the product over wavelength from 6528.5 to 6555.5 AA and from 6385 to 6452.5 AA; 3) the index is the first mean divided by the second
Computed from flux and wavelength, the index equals 1.09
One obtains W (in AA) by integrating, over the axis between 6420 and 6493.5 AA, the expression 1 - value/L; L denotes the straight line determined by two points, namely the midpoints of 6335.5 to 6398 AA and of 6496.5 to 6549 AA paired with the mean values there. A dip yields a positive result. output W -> 1.6 AA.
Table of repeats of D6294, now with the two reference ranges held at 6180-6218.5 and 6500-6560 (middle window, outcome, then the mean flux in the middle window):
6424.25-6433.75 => 0.037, 52.7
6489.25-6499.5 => 0.091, 50.4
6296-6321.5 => 0.011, 53.6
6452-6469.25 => 0.014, 53.9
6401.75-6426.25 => 0.023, 53.3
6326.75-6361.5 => 0.011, 53.7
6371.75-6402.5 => 0.018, 53.5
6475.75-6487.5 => 0.038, 52.8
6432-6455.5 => 0.012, 54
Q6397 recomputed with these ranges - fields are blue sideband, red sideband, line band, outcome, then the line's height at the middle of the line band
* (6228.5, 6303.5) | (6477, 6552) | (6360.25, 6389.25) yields -0.9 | 52.8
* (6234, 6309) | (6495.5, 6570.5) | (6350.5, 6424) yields 0.6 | 54.1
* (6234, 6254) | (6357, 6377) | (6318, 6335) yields -0.9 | 52.2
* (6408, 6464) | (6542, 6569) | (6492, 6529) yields 3.4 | 58.5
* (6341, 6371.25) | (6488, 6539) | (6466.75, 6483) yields 0.2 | 53.8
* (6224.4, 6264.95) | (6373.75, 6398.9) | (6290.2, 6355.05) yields -2.8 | 52.2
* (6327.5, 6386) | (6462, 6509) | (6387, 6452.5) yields -0.4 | 53.3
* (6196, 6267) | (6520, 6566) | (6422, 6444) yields 1.2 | 56.3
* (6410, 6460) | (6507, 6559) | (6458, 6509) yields 1.7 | 54.4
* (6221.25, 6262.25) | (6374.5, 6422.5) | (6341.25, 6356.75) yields -0.6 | 52.6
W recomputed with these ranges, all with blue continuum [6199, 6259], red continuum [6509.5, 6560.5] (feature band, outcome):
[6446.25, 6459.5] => 0.1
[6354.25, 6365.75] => 0.1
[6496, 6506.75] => 0.8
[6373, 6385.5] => -0.1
